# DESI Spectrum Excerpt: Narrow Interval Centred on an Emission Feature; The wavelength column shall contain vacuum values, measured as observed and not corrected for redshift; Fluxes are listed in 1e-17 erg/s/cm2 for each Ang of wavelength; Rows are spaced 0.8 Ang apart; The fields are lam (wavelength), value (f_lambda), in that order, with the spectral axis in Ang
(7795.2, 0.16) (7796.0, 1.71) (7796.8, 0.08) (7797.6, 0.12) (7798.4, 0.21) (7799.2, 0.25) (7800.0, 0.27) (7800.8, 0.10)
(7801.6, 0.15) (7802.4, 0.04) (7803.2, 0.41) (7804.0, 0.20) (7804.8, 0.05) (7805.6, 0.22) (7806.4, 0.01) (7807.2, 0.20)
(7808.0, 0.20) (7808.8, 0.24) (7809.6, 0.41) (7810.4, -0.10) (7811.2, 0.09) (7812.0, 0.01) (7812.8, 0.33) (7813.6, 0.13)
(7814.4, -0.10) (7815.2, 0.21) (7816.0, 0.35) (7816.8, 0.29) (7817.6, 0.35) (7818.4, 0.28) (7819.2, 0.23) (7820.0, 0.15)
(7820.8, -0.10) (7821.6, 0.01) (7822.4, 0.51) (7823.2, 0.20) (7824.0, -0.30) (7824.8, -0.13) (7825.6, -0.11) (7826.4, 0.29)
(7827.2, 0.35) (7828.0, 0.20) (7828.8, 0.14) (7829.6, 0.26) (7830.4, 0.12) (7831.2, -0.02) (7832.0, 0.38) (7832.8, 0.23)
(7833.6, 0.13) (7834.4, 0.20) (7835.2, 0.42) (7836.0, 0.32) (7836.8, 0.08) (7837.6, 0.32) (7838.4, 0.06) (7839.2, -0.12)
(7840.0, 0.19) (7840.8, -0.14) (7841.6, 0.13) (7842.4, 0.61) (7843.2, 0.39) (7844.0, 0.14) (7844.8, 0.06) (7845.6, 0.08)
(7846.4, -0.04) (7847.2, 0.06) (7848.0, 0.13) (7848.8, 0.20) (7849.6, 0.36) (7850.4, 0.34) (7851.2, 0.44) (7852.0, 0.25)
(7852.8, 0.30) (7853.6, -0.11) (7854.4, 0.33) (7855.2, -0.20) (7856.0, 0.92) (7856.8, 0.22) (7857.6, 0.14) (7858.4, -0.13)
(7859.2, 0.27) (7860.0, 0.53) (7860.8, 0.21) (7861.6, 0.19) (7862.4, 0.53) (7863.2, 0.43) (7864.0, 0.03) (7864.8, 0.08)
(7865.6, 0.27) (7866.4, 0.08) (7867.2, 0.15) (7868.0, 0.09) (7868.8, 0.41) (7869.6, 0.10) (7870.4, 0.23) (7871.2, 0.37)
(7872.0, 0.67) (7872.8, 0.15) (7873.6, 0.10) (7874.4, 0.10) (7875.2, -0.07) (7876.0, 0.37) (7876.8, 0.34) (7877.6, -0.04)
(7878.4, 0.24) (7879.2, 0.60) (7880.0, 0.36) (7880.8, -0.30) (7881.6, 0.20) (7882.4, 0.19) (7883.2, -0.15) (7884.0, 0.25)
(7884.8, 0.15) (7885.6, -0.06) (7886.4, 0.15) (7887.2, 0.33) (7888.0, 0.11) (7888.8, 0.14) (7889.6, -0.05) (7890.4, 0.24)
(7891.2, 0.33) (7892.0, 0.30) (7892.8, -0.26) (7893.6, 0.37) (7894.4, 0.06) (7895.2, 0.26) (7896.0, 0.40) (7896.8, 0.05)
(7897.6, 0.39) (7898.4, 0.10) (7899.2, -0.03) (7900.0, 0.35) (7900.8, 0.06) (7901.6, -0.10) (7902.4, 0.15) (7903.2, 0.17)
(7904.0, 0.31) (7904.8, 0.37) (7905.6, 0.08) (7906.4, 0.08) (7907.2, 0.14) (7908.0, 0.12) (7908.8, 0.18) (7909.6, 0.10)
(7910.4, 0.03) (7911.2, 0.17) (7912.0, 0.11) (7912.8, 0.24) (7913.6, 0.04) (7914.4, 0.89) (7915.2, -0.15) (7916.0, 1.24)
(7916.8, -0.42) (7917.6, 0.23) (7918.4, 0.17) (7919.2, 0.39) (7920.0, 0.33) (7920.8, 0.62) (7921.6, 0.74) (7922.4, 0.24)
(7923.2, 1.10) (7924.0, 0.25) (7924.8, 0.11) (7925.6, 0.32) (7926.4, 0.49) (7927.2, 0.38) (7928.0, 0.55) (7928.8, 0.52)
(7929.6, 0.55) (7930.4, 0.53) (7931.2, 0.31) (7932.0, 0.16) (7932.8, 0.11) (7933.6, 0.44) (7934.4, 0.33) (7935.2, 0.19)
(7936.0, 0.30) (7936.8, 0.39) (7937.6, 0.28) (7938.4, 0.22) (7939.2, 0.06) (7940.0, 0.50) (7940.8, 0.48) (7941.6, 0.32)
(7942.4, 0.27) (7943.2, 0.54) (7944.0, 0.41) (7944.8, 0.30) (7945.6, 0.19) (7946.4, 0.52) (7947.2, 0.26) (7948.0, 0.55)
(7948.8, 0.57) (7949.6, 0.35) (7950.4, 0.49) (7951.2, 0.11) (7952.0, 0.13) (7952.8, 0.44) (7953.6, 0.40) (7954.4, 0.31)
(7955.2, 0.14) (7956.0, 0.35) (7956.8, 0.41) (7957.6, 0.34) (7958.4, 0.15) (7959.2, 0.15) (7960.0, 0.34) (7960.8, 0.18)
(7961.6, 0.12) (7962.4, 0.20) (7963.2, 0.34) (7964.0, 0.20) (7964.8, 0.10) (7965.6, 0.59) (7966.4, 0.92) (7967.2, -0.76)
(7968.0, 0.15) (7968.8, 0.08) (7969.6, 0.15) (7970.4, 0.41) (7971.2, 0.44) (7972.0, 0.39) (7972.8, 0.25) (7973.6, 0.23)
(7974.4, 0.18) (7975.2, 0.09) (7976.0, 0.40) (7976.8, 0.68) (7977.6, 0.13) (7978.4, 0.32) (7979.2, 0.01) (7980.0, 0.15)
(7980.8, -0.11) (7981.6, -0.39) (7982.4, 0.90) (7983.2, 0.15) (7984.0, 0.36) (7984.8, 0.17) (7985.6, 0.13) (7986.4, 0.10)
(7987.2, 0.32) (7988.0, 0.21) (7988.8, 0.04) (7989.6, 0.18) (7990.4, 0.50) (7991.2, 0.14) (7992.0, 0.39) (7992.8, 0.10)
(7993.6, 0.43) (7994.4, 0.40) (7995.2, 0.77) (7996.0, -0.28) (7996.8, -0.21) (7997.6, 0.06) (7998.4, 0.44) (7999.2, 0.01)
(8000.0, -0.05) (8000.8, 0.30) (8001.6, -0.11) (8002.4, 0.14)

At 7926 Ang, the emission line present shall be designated Mg II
